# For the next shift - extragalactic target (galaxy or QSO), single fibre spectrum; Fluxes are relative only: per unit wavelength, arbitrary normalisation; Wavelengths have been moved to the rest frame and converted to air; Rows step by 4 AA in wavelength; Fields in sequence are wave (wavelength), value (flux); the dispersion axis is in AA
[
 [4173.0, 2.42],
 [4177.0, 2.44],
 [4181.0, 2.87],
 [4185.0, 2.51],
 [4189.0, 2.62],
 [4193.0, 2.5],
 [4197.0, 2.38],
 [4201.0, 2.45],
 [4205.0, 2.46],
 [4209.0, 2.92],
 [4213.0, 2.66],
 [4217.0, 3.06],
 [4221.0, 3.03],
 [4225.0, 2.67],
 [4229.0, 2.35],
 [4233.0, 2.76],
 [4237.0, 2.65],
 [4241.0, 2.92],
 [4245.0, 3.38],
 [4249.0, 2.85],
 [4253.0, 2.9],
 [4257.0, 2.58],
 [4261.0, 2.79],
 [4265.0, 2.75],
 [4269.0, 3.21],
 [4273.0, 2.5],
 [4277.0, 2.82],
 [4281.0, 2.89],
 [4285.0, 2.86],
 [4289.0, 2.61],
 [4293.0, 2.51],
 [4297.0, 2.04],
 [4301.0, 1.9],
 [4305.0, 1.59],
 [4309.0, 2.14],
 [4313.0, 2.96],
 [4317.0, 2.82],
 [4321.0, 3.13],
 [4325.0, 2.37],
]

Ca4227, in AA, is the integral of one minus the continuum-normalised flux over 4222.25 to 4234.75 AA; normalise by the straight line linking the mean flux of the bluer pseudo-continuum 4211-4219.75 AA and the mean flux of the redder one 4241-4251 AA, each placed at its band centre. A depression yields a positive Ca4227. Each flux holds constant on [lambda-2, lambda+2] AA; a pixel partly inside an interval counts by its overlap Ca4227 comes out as 1.5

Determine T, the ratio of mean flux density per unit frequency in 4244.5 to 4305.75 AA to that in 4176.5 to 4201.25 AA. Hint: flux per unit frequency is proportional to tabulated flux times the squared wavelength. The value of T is 1.1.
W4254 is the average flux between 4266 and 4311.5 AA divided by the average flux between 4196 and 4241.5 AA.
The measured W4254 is 0.92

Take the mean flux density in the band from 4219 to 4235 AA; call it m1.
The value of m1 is 2.7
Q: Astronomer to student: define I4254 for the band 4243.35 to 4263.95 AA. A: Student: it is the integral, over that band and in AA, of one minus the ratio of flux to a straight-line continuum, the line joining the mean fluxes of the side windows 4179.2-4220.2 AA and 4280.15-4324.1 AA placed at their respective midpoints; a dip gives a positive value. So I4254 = -2.6 AA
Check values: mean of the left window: 2.65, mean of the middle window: 2.88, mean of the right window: 2.48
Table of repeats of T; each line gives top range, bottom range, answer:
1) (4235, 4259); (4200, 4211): 1.12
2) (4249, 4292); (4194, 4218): 1.09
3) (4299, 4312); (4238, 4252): 0.67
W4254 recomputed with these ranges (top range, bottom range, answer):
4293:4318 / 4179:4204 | 0.88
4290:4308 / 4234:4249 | 0.69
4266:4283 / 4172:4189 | 1.11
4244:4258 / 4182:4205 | 1.17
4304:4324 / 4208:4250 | 0.90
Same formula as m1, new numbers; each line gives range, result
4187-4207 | 2.48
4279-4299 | 2.58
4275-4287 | 2.86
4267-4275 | 2.85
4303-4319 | 2.38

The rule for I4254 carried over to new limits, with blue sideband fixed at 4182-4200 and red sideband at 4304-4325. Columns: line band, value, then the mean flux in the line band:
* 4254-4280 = -2.5 AA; 2.78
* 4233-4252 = -2.9 AA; 2.93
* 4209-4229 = -2.2 AA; 2.81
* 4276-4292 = -1.4 AA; 2.78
